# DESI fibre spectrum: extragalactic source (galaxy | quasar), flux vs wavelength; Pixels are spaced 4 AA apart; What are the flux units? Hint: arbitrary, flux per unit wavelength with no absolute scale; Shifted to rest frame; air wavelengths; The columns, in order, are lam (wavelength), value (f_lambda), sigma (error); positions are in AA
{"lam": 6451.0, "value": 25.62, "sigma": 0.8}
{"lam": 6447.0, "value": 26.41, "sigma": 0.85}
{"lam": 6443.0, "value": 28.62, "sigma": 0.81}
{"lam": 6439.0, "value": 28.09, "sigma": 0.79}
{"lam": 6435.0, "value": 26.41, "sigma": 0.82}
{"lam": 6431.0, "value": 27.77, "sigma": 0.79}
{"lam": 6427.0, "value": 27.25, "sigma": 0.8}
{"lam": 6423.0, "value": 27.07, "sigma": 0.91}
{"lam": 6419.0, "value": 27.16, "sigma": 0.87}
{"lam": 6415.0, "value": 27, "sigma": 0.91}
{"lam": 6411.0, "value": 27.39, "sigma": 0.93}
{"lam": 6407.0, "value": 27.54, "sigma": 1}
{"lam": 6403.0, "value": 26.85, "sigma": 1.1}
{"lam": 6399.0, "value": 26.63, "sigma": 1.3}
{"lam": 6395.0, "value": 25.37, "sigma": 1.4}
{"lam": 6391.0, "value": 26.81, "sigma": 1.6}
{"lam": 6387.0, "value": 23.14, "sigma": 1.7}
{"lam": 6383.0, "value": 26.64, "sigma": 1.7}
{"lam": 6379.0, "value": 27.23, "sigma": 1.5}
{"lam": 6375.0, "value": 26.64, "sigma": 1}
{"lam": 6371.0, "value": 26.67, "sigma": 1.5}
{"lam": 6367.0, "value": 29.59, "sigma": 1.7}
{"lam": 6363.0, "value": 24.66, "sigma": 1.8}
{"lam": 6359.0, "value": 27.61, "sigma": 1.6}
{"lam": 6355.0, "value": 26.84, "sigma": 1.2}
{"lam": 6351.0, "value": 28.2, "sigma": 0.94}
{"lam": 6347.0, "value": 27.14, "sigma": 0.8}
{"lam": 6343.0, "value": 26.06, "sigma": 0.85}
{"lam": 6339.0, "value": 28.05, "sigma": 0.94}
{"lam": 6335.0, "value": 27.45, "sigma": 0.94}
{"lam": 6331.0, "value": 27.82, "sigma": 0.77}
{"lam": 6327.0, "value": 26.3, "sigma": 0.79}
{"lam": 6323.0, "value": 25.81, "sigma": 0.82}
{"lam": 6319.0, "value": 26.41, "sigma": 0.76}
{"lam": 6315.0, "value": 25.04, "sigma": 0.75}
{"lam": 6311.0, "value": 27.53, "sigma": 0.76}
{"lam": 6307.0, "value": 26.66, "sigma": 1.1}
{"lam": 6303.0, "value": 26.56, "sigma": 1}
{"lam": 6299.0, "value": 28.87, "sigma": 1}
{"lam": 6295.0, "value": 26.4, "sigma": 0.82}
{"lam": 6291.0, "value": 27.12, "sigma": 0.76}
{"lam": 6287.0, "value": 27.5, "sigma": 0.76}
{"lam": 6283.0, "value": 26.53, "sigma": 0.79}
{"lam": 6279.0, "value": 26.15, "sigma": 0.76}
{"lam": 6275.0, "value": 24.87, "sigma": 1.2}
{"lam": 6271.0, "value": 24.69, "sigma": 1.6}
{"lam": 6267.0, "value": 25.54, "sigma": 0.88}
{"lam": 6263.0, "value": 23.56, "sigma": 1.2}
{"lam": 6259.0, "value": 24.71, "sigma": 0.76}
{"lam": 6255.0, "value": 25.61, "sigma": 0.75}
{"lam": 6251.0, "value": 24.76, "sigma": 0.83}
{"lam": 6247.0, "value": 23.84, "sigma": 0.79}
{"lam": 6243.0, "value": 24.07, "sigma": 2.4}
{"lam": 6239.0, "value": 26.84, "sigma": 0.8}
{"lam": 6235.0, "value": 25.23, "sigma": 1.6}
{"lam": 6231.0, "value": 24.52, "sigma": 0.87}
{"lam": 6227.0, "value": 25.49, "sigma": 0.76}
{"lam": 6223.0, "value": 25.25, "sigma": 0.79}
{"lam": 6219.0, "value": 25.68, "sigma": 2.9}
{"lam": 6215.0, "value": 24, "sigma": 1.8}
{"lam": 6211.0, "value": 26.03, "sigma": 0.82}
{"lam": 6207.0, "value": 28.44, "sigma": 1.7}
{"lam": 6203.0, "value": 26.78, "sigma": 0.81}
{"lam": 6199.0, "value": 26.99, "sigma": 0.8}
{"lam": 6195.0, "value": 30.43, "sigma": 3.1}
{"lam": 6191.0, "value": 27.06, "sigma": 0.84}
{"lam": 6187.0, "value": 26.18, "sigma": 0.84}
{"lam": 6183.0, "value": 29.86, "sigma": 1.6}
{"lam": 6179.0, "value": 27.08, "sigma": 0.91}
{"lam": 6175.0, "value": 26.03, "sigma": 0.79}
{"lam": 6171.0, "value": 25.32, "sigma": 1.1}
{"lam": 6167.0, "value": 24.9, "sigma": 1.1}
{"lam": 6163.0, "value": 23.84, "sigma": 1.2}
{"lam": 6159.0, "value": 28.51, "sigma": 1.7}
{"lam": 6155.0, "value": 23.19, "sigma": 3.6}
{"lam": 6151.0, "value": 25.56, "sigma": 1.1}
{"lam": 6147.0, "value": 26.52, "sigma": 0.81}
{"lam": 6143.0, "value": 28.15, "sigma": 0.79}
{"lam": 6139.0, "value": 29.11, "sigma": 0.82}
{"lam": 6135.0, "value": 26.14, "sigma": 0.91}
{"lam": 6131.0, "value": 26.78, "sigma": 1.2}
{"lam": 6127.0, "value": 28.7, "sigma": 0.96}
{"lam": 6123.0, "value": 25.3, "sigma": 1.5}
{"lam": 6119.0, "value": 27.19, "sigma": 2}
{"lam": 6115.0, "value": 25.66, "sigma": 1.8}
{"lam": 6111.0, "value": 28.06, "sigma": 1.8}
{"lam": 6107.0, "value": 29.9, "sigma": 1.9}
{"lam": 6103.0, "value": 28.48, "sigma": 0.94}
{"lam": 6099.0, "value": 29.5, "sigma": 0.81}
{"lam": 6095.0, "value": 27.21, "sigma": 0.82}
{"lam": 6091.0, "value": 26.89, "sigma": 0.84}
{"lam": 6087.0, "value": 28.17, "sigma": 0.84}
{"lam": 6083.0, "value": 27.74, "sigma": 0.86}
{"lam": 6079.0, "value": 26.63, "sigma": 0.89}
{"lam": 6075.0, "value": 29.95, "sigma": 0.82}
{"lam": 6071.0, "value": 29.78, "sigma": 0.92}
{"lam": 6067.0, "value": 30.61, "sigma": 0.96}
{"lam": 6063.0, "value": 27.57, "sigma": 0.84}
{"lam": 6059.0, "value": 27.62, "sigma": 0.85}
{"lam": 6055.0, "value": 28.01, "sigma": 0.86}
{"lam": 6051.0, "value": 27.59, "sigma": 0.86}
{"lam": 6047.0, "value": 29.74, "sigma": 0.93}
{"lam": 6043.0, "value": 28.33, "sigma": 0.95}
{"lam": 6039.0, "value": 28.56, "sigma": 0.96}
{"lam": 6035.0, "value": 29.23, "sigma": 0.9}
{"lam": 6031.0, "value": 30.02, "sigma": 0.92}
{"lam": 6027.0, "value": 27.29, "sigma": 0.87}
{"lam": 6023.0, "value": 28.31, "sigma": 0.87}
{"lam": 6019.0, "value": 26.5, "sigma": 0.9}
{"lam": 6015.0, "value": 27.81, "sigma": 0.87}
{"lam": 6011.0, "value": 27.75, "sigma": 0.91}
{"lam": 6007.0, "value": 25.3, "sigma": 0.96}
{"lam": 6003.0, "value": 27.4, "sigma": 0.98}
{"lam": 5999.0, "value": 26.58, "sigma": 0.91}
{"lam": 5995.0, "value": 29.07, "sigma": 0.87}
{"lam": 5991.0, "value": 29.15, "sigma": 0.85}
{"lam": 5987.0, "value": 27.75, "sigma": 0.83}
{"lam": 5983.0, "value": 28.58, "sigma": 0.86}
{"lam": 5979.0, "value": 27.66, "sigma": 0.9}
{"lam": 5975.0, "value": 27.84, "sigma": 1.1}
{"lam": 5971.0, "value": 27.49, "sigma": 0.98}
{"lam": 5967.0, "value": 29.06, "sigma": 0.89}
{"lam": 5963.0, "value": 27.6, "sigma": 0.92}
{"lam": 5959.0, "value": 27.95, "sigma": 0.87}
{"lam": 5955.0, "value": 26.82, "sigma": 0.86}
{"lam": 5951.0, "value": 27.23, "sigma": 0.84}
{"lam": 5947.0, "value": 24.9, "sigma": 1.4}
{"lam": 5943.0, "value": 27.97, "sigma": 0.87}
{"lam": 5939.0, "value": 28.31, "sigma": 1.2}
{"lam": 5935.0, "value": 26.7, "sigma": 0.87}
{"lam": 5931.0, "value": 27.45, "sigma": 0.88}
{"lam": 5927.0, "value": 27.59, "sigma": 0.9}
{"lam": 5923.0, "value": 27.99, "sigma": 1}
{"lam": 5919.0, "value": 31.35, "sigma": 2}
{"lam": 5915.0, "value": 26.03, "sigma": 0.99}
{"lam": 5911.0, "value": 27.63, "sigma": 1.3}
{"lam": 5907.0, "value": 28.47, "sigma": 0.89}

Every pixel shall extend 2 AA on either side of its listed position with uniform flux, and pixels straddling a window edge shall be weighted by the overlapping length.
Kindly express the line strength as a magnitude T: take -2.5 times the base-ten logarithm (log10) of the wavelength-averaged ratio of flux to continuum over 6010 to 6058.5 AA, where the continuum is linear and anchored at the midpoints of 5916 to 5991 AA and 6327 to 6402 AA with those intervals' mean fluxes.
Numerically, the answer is -0.03 mag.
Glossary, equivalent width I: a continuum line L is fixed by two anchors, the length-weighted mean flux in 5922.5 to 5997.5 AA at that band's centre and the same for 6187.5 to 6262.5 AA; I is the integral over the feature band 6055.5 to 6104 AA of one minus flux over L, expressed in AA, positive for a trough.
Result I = -2.63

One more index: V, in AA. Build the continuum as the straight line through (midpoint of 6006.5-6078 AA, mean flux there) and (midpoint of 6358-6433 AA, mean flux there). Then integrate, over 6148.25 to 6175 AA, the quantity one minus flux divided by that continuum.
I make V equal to 2.42 AA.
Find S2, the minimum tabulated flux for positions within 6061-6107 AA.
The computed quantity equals 26.63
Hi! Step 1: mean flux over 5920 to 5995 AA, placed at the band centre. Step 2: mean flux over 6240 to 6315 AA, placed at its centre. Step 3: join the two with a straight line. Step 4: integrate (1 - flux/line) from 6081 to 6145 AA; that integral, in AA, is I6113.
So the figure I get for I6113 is -2.1 AA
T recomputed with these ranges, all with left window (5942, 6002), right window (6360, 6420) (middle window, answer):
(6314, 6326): 0.04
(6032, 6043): -0.05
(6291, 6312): -0.01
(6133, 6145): -0.02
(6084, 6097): 0.00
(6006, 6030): 0.01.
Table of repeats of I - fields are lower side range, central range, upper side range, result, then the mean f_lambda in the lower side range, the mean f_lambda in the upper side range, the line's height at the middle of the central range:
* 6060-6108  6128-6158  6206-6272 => 0.6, 28.5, 25.2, 27.2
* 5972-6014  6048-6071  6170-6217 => -0.8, 27.7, 27.1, 27.5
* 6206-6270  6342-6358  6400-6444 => -0.4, 25.2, 27.3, 26.5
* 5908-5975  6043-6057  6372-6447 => -0.5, 27.6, 26.9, 27.5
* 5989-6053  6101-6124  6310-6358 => 0.1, 28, 26.9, 27.7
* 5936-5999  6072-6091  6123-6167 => -0.8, 27.8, 26.5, 27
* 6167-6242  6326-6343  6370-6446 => -0.4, 26.4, 26.9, 26.7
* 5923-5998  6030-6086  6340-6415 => -2.3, 27.7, 26.7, 27.5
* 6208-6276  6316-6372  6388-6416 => -2.0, 25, 26.7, 26.1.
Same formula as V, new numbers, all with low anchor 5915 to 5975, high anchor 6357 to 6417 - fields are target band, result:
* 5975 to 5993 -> -0.4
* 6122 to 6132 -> 0.1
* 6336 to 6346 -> -0.1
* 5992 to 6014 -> 0.2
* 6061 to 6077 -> -1.2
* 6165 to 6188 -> 0.5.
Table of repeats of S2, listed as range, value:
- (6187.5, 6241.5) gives 24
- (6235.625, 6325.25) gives 23.56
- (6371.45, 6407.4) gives 23.14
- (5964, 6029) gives 25.3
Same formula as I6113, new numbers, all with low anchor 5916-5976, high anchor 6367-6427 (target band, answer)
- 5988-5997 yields -0.4 AA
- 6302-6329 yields 0.6 AA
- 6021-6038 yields -0.7 AA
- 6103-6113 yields -0.6 AA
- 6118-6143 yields 0.0 AA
